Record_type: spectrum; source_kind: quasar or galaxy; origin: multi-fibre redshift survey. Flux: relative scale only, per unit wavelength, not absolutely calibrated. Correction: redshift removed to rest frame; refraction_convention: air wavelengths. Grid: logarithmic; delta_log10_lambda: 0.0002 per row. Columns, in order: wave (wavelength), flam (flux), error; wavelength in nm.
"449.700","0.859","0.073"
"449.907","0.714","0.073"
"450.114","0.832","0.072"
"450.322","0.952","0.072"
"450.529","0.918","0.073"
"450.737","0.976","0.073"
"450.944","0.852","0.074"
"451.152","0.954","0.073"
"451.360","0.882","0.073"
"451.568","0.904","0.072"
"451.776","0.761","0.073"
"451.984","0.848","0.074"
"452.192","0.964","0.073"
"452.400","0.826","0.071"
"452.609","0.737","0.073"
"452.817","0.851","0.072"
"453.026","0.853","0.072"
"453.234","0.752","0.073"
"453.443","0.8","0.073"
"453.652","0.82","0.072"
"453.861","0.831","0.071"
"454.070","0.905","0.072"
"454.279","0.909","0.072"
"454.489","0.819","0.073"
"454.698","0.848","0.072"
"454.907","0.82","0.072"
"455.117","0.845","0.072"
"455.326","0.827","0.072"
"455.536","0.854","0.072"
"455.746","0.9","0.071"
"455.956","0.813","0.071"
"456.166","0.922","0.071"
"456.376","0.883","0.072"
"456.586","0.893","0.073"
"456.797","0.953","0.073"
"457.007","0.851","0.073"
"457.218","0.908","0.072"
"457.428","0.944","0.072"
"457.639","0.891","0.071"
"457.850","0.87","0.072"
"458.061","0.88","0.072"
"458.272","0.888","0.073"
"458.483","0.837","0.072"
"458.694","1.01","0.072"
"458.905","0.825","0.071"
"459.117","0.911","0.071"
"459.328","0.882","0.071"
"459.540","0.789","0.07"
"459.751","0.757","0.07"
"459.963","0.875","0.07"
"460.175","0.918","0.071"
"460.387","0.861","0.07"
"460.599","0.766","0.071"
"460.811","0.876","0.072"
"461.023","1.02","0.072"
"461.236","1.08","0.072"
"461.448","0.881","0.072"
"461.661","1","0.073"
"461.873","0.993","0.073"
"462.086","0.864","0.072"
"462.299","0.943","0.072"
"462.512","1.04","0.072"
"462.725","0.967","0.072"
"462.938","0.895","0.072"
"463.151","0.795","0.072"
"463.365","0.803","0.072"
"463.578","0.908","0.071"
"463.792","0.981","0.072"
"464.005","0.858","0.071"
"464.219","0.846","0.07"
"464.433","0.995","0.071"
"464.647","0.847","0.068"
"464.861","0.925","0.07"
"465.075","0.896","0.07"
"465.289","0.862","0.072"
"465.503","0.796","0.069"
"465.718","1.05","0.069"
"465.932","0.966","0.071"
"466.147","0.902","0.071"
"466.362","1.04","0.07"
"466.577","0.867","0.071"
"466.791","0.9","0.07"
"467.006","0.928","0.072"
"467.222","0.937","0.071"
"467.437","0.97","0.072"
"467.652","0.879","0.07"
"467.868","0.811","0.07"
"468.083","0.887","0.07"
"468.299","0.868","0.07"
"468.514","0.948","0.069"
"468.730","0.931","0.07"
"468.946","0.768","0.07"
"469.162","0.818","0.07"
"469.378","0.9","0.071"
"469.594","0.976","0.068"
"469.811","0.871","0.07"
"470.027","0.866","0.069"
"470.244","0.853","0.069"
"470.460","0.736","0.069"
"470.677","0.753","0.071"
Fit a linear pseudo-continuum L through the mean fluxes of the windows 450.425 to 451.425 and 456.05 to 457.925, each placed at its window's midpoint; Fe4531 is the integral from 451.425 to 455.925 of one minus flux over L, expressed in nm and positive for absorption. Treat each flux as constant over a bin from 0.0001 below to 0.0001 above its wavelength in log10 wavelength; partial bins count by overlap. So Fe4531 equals 0.34 nm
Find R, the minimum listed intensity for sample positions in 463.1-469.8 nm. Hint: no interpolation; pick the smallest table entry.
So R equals 0.768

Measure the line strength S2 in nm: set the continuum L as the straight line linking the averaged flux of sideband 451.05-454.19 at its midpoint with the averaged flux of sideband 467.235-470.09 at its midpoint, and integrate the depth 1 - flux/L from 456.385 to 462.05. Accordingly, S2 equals -0.230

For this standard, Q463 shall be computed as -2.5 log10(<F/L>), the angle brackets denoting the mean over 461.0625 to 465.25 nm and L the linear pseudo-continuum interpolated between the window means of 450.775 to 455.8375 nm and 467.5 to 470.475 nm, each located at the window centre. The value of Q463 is -0.07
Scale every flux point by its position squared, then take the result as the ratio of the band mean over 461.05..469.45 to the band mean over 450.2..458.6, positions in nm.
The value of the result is 1.10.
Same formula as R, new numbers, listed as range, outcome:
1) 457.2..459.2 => 0.825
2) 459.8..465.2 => 0.766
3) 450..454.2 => 0.737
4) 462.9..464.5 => 0.795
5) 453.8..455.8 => 0.819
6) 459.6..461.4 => 0.757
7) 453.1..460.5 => 0.752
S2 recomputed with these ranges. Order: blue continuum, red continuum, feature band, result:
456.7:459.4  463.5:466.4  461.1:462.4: -0.08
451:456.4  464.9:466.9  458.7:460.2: 0.04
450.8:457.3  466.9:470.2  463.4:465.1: -0.04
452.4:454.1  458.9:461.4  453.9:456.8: -0.11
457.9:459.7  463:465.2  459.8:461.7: -0.07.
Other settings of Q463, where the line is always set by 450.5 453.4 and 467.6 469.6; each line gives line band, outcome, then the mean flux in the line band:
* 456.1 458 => -0.04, 0.901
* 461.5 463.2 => -0.09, 0.94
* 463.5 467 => -0.05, 0.915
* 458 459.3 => -0.03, 0.892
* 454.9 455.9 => 0.02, 0.85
